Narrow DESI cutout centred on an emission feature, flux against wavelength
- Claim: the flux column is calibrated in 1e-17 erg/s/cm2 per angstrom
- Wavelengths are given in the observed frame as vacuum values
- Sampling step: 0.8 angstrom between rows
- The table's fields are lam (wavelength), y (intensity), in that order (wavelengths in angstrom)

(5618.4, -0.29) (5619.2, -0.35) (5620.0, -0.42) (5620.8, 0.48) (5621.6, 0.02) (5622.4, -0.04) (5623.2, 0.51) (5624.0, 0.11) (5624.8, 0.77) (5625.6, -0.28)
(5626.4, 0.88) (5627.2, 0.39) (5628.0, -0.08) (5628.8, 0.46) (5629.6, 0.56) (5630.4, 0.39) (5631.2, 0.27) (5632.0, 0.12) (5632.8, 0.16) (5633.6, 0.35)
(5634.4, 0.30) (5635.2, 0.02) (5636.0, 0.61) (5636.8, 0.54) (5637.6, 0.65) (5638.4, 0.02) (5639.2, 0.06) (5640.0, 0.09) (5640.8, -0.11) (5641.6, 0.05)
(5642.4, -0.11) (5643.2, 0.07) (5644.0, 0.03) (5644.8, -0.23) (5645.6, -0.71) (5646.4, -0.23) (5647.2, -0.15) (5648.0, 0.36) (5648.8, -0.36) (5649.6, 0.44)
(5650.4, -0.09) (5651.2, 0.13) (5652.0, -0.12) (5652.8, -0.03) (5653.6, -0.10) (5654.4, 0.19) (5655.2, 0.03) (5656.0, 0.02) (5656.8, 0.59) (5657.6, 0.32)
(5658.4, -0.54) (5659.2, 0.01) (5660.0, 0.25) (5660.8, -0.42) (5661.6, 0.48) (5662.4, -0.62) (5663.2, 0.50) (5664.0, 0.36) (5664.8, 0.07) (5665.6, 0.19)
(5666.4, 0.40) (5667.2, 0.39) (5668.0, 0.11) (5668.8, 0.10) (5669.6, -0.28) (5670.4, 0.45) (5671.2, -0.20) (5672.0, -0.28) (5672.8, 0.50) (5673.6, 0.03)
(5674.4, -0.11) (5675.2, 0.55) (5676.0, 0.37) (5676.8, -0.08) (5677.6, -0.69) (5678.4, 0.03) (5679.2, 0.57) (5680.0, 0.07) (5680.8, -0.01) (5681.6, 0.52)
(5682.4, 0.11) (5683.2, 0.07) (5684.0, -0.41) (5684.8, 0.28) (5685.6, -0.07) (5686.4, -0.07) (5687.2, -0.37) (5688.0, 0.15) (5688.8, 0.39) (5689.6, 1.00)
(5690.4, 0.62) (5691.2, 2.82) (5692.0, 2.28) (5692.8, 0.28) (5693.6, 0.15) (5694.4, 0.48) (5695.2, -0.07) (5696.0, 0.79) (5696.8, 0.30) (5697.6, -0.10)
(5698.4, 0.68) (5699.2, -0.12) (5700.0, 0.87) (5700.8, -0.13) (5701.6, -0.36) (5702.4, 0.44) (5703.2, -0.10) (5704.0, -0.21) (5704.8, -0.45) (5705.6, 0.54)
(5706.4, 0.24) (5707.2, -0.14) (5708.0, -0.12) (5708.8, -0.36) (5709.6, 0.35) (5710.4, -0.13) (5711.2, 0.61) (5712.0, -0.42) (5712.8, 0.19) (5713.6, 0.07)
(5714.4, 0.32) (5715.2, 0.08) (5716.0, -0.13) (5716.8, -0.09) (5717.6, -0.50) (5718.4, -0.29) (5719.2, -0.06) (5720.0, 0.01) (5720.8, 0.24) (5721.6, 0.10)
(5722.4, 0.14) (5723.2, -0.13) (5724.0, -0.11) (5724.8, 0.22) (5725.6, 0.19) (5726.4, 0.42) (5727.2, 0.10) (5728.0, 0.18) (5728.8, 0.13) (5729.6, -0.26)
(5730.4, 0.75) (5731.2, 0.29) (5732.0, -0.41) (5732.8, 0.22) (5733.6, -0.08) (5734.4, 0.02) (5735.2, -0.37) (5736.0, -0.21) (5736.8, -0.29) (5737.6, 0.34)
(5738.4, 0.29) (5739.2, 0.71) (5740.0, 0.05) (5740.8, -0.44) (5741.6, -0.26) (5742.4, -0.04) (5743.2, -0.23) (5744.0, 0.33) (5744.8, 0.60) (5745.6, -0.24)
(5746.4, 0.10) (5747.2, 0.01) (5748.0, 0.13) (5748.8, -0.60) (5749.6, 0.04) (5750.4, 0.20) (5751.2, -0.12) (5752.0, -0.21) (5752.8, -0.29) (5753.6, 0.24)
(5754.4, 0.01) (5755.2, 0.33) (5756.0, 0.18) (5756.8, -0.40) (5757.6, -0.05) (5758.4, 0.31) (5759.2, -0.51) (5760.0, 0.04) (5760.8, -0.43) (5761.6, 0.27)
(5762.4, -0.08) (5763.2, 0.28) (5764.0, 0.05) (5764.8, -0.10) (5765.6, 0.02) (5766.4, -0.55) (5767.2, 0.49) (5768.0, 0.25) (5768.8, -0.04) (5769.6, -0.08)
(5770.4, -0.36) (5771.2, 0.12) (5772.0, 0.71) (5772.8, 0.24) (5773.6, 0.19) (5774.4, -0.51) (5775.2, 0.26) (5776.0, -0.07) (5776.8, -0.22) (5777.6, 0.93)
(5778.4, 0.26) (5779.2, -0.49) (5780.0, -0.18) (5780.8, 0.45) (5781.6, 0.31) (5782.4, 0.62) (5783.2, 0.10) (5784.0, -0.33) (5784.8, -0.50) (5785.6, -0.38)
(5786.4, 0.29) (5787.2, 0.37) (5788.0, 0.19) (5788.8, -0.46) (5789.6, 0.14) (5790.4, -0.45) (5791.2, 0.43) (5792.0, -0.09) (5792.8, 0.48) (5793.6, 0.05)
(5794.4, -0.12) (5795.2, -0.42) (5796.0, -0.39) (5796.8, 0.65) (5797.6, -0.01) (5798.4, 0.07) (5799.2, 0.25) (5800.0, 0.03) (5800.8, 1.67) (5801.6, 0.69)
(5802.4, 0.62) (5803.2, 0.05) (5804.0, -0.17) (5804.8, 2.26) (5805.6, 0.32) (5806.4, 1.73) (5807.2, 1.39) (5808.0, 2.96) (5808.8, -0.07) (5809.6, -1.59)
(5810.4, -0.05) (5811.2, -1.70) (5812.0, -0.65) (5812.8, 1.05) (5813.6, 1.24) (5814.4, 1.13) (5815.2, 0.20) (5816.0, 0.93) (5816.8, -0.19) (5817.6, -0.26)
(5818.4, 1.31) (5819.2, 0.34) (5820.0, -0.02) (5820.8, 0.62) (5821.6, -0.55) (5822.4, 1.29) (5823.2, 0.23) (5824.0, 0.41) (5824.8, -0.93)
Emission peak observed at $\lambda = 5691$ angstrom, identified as [O III] 5007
